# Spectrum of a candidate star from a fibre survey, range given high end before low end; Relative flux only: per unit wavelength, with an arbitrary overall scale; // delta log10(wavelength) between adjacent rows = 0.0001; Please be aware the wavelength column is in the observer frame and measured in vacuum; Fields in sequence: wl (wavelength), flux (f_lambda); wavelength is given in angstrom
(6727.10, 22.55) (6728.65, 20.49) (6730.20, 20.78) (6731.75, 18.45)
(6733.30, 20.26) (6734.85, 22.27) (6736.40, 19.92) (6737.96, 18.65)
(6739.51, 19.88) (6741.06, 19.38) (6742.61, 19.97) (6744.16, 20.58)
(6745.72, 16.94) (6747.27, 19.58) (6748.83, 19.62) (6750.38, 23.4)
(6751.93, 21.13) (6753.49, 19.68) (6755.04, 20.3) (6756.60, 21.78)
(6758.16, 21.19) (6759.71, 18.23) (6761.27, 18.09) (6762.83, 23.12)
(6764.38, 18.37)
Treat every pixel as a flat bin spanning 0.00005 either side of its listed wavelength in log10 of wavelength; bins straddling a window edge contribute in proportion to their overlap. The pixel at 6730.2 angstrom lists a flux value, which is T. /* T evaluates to 20.78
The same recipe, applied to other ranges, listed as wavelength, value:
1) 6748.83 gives 19.62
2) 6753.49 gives 19.68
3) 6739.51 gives 19.88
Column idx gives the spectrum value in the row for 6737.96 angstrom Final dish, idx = 18.65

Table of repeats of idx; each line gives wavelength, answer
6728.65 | 20.49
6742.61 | 19.97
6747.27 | 19.58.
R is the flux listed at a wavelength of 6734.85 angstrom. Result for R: 22.27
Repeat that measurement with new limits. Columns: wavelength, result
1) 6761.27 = 18.09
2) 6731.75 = 18.45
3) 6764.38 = 18.37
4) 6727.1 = 22.55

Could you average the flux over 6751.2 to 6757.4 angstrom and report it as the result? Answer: 20.7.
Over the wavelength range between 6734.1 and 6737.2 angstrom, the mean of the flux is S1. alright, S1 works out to 21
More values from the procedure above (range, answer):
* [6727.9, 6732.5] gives 19.9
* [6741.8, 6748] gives 19.3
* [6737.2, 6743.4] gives 19.5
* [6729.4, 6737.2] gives 20.3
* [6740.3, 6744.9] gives 20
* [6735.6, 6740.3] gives 19.5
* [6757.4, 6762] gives 19.2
